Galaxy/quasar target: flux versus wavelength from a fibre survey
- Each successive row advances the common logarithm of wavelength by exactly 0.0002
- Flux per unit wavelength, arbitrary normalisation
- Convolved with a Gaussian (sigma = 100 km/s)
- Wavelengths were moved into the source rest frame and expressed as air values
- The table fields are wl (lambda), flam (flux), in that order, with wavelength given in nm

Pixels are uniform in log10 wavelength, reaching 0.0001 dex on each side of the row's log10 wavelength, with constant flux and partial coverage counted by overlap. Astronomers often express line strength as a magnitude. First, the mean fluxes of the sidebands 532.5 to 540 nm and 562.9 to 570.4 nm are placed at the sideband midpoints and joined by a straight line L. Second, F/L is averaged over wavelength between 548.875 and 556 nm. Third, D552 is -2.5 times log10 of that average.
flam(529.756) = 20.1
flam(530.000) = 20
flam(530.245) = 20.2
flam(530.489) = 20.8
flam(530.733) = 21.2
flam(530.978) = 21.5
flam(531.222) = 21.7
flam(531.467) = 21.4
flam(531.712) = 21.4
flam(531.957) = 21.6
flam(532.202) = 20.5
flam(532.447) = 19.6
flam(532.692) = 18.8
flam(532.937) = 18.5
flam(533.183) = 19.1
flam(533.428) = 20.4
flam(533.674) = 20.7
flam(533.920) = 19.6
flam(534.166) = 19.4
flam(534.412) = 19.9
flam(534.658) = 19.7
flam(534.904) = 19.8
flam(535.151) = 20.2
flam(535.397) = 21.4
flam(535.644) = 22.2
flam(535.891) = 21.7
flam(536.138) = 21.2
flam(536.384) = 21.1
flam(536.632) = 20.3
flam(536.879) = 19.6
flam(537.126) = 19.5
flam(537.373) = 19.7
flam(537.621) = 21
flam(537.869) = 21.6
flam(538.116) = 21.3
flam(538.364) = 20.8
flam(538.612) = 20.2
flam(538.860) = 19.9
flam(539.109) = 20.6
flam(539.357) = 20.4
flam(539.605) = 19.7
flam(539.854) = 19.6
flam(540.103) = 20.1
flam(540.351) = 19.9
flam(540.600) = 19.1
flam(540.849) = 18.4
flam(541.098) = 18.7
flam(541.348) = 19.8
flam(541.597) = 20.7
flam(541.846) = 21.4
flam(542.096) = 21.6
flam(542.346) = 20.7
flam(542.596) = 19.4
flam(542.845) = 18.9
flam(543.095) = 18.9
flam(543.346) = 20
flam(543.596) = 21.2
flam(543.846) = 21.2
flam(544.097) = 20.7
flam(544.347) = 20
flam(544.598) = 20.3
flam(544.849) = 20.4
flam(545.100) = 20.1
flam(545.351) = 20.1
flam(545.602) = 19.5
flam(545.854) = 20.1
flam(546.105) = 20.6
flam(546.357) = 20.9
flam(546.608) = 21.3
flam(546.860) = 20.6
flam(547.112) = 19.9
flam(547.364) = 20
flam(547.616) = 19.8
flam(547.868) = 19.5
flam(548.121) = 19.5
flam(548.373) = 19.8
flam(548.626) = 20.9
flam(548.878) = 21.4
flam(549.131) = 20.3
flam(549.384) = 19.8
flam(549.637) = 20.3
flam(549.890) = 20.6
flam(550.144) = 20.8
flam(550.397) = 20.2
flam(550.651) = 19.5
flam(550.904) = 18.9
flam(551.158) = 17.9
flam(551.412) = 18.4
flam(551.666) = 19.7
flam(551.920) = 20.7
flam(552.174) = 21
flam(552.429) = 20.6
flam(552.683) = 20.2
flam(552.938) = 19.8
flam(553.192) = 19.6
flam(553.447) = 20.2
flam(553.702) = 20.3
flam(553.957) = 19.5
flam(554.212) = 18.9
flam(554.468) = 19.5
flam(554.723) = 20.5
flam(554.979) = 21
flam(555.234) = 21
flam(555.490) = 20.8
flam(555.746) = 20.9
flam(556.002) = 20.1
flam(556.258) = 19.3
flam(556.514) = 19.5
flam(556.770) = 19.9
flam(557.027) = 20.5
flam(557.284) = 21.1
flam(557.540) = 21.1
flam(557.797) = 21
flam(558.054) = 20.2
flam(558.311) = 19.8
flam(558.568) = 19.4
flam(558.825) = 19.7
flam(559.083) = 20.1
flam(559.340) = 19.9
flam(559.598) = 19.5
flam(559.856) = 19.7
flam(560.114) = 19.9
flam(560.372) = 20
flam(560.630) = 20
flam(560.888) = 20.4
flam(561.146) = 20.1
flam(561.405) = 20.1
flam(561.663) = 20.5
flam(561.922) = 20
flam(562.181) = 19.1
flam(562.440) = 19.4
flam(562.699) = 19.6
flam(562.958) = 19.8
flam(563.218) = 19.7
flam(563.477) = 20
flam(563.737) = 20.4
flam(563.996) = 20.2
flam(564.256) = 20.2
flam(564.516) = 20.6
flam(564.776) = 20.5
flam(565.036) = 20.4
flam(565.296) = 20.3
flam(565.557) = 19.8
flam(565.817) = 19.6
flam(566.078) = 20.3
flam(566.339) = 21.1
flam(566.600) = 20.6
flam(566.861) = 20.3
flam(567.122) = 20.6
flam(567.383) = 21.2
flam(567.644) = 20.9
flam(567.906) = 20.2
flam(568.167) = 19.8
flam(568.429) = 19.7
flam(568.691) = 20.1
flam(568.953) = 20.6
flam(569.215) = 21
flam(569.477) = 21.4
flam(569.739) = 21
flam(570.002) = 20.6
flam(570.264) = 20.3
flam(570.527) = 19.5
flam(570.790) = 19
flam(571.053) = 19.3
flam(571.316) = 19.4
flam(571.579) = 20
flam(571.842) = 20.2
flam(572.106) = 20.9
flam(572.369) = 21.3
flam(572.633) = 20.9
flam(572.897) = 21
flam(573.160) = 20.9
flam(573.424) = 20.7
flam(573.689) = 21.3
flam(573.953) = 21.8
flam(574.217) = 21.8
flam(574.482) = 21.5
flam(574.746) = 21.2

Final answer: 0.01 mag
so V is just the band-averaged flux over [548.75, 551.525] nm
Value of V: 19.8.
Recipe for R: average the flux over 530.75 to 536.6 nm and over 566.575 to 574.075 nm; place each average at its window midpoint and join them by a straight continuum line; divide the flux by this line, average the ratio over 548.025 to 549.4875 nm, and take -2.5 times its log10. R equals 0.01 mag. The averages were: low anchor 20.5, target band 20.3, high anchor 20.5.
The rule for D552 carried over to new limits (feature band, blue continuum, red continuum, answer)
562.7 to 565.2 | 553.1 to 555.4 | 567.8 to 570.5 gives 0.007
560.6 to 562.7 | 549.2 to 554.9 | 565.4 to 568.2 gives 0.016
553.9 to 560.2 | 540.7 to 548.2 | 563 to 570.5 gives 0.009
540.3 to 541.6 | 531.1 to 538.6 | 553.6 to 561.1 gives 0.059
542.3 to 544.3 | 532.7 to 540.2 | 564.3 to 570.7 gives 0.011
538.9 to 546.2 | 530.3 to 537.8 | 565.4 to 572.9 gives 0.019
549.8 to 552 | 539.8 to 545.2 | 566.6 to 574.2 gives 0.033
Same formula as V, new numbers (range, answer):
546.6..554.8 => 20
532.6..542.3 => 20.2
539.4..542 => 19.8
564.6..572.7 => 20.3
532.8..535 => 19.7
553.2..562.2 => 20.1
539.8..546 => 20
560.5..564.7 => 20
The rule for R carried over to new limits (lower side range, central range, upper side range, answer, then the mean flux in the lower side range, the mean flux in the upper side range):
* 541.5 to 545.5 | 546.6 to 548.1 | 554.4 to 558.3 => 0.02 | 20.3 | 20.4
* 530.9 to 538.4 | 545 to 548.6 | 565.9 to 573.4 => 0.02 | 20.5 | 20.4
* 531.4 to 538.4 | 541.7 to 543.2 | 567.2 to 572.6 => 0.01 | 20.4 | 20.3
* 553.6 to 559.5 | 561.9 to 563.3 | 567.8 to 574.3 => 0.04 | 20.2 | 20.5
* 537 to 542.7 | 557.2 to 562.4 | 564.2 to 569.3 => 0.01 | 20.2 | 20.4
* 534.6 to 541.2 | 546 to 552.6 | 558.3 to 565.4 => 0.00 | 20.3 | 20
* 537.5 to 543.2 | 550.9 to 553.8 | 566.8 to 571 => 0.02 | 20.1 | 20.4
